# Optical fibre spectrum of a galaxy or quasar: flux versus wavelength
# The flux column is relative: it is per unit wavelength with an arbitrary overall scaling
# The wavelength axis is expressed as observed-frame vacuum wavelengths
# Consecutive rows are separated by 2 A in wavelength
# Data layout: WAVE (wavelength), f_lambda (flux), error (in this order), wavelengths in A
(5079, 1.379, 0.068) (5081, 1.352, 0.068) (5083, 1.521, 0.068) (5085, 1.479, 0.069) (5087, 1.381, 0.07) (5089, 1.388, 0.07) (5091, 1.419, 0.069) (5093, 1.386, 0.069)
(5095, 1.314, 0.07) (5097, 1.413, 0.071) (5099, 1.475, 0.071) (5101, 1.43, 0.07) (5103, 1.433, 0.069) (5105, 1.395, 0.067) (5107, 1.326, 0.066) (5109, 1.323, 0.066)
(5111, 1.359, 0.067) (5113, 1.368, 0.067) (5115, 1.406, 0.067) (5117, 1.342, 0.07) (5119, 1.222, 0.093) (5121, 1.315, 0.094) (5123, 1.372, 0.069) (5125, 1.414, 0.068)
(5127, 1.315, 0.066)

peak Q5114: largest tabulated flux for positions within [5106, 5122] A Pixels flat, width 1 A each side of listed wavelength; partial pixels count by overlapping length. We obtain 1.406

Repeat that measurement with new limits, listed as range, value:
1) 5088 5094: 1.419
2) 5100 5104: 1.433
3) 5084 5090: 1.479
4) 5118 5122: 1.315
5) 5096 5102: 1.475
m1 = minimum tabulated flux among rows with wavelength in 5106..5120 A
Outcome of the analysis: 1.222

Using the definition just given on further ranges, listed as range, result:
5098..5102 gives 1.43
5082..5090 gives 1.381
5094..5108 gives 1.314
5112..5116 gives 1.368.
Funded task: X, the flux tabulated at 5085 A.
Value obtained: 1.479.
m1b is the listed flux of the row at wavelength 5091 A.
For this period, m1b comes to 1.419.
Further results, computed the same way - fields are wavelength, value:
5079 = 1.379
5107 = 1.326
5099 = 1.475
